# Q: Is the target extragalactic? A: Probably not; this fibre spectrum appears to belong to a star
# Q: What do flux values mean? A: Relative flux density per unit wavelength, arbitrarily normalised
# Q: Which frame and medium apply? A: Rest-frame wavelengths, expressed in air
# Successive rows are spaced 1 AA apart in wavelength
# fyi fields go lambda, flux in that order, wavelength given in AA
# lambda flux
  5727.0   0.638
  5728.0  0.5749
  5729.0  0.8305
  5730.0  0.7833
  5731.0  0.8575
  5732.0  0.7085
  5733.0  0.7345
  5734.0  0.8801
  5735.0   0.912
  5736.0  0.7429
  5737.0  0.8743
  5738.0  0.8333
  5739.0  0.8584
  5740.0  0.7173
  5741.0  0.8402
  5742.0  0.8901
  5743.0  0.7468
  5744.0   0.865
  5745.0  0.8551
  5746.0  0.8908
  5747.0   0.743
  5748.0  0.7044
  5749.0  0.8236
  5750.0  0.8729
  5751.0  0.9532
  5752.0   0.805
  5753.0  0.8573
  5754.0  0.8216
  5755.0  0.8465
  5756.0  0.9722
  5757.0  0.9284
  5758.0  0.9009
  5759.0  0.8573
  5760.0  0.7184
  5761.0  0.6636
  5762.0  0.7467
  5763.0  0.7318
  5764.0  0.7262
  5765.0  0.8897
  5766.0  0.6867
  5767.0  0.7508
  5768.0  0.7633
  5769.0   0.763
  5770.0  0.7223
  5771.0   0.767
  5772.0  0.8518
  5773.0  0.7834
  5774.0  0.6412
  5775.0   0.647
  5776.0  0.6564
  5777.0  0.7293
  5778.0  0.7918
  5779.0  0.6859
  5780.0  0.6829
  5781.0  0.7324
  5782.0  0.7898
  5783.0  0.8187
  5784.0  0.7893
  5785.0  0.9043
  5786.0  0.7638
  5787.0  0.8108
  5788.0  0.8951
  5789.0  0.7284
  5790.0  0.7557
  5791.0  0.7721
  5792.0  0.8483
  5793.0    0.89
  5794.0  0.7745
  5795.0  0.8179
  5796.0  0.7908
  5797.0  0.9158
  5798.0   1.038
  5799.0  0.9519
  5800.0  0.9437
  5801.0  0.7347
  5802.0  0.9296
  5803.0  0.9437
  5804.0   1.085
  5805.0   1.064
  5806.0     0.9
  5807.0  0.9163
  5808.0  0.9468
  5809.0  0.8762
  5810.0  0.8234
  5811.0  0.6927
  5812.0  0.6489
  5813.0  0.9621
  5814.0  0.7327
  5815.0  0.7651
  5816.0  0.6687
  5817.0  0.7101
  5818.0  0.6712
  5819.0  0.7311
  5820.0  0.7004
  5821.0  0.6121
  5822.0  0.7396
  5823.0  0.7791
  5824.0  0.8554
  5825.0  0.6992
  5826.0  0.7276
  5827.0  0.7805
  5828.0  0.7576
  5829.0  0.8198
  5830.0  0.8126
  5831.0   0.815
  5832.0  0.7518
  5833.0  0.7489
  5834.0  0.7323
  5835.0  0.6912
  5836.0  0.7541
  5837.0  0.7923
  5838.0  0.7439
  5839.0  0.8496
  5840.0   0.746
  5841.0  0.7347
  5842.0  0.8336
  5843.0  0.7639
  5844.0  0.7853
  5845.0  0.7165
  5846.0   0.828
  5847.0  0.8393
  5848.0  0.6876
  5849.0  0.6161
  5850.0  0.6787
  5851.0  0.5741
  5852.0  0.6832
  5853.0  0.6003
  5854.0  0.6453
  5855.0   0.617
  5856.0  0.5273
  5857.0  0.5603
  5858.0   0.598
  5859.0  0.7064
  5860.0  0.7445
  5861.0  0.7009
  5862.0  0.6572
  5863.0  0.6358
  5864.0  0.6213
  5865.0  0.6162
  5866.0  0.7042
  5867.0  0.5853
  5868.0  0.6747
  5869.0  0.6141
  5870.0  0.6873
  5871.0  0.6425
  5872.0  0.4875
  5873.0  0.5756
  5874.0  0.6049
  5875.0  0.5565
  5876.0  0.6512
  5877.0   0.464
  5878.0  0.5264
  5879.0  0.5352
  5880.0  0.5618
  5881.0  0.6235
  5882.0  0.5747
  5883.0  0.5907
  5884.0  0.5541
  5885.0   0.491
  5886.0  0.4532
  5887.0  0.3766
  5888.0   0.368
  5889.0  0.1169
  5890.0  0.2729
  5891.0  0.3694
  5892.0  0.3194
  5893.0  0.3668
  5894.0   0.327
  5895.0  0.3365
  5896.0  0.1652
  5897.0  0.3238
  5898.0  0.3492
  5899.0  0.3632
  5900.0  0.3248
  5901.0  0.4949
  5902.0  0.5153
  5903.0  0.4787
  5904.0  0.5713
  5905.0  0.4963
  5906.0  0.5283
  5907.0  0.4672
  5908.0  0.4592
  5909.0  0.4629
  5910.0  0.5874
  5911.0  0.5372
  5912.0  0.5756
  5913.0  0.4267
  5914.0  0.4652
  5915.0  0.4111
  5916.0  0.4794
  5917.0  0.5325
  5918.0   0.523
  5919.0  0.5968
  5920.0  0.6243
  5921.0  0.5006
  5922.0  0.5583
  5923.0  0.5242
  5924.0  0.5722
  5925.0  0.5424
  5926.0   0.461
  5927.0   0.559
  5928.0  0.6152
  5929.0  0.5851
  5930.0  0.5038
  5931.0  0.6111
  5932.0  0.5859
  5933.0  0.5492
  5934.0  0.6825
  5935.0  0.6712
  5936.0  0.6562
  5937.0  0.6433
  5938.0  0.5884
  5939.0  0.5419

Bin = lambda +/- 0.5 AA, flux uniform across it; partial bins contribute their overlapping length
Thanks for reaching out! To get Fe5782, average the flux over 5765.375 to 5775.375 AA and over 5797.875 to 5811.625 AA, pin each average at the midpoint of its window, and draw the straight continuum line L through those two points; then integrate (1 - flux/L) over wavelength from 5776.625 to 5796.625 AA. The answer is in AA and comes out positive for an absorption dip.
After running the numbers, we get 0.8 AA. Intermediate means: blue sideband 0.741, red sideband 0.912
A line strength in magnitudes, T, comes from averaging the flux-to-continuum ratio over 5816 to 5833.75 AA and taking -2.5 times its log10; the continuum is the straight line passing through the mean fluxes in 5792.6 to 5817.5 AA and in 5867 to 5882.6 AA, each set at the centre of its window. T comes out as 0.05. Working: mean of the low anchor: 0.861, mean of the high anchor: 0.585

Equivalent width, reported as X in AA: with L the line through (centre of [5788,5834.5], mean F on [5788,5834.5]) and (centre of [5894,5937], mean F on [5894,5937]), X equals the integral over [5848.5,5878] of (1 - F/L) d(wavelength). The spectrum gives 1.8 AA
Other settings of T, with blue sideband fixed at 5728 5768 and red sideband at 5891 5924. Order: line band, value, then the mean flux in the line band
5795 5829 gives -0.22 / 0.821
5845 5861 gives -0.15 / 0.663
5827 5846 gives -0.24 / 0.771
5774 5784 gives 0.03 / 0.725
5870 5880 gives -0.07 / 0.567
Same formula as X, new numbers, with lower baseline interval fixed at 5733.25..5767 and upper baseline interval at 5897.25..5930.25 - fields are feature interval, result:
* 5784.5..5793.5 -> -0.88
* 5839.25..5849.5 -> -1.90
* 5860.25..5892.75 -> 2.33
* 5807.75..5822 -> -1.08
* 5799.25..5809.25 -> -3.07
